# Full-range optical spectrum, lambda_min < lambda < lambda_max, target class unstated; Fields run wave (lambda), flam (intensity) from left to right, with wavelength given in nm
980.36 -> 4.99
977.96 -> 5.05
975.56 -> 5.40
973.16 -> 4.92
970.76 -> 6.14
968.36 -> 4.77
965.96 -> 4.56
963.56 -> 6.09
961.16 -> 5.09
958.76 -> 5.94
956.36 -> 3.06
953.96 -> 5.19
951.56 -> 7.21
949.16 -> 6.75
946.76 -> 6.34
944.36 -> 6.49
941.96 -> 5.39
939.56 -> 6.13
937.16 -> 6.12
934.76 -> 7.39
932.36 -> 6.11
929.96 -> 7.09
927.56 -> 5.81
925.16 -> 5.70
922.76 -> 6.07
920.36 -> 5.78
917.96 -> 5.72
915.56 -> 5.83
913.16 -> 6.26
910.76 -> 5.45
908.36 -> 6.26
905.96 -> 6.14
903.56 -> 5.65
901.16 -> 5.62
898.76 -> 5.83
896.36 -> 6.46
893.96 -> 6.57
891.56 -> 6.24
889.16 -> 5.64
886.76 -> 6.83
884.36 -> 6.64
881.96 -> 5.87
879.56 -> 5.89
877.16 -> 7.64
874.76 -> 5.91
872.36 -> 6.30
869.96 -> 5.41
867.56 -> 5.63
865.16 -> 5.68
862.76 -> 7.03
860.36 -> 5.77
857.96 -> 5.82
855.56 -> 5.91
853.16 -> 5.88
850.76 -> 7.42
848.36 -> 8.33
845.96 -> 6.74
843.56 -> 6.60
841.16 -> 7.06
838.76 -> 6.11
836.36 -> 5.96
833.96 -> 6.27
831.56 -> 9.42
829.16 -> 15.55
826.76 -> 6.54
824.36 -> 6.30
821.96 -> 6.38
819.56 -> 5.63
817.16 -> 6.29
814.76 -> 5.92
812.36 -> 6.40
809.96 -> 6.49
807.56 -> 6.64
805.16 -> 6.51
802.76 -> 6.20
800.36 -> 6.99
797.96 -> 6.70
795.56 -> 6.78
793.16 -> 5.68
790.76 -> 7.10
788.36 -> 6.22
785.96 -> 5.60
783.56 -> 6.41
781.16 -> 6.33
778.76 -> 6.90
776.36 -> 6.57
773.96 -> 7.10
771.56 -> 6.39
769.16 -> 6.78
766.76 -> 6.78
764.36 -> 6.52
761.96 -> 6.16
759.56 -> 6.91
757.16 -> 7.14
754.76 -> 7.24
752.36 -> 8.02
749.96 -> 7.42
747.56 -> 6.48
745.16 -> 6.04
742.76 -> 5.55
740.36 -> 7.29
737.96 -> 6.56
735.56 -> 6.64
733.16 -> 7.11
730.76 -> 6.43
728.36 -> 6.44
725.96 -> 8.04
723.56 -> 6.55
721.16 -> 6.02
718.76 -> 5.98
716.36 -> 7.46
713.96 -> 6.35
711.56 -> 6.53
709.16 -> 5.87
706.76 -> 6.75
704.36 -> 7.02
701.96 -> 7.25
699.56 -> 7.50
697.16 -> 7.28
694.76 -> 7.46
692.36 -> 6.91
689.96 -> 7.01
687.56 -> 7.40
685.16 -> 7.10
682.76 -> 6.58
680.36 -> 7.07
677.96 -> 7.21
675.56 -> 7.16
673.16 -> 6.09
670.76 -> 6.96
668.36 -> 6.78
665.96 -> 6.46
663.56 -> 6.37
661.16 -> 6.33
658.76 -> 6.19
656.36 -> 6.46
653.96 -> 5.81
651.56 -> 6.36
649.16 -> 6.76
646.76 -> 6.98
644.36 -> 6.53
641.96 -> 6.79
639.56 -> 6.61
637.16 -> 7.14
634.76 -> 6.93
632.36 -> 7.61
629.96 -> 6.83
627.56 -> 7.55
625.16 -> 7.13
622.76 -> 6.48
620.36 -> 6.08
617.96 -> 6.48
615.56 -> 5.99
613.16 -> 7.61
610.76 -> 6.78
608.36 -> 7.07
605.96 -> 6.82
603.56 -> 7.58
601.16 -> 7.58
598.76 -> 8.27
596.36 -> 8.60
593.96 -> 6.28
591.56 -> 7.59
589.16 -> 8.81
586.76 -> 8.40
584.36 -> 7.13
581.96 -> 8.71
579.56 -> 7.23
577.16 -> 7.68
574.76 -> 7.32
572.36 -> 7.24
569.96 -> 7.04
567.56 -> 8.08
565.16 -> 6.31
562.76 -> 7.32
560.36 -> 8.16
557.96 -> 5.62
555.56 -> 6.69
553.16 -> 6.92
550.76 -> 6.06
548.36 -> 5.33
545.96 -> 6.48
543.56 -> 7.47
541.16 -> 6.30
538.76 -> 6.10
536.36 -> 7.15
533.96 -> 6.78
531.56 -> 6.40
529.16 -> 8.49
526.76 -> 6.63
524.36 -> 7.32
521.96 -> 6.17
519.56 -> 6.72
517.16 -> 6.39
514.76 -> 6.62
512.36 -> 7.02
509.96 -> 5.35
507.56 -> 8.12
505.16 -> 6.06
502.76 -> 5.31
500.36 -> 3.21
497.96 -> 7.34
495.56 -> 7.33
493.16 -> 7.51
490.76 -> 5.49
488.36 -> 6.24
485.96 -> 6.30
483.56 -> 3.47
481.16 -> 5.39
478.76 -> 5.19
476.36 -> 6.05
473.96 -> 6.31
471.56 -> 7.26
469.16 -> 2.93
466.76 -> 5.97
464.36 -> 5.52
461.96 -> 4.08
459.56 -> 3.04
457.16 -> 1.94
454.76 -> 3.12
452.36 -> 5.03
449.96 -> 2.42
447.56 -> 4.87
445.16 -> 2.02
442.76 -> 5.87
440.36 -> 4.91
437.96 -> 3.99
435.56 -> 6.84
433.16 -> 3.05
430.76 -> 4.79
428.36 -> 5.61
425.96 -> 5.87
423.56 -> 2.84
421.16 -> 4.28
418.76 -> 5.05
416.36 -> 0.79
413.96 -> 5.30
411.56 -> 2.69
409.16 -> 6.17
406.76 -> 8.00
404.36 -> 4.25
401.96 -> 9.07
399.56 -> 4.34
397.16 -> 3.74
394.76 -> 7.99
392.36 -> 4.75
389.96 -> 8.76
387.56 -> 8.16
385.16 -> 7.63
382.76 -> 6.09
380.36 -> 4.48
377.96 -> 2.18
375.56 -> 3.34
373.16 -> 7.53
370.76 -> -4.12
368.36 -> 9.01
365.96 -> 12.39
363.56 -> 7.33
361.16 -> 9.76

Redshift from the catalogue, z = 0.26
